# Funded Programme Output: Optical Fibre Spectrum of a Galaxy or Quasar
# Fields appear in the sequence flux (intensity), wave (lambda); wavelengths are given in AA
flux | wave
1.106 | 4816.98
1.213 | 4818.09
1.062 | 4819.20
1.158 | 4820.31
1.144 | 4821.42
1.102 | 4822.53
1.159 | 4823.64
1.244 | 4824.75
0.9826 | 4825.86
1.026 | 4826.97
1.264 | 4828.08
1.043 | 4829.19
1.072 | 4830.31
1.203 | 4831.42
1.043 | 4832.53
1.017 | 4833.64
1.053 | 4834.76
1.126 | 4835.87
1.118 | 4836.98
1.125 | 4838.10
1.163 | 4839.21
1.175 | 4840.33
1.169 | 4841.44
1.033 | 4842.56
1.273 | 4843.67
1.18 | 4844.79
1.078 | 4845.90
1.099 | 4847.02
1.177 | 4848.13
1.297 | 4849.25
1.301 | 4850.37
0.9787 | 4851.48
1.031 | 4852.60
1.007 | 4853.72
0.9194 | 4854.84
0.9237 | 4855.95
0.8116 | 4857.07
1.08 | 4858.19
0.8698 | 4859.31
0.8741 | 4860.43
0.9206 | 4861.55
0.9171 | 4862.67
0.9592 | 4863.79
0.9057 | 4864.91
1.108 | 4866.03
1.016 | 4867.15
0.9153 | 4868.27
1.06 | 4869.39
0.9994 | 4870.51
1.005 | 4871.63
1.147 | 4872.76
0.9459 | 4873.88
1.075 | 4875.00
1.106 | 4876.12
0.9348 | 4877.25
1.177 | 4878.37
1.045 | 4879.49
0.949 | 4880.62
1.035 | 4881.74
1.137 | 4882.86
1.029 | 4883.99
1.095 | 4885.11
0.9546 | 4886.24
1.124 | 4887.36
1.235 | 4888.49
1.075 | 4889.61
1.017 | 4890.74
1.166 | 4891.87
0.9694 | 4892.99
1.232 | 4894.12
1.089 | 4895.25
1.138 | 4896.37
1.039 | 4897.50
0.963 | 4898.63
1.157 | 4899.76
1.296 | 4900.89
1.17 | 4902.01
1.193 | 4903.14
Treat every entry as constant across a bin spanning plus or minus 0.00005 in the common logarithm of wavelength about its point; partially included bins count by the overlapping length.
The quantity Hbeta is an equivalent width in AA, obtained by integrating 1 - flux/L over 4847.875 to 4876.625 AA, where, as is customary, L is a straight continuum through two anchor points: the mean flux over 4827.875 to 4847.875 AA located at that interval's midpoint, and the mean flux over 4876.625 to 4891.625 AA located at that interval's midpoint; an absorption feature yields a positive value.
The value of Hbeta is 2.1 AA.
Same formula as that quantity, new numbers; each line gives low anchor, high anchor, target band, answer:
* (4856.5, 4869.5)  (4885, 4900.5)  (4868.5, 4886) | -0.5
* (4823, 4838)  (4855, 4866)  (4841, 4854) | -1.7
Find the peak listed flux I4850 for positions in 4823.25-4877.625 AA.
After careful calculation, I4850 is 1.301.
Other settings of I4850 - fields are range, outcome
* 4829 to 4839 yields 1.203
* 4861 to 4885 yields 1.177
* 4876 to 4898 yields 1.235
